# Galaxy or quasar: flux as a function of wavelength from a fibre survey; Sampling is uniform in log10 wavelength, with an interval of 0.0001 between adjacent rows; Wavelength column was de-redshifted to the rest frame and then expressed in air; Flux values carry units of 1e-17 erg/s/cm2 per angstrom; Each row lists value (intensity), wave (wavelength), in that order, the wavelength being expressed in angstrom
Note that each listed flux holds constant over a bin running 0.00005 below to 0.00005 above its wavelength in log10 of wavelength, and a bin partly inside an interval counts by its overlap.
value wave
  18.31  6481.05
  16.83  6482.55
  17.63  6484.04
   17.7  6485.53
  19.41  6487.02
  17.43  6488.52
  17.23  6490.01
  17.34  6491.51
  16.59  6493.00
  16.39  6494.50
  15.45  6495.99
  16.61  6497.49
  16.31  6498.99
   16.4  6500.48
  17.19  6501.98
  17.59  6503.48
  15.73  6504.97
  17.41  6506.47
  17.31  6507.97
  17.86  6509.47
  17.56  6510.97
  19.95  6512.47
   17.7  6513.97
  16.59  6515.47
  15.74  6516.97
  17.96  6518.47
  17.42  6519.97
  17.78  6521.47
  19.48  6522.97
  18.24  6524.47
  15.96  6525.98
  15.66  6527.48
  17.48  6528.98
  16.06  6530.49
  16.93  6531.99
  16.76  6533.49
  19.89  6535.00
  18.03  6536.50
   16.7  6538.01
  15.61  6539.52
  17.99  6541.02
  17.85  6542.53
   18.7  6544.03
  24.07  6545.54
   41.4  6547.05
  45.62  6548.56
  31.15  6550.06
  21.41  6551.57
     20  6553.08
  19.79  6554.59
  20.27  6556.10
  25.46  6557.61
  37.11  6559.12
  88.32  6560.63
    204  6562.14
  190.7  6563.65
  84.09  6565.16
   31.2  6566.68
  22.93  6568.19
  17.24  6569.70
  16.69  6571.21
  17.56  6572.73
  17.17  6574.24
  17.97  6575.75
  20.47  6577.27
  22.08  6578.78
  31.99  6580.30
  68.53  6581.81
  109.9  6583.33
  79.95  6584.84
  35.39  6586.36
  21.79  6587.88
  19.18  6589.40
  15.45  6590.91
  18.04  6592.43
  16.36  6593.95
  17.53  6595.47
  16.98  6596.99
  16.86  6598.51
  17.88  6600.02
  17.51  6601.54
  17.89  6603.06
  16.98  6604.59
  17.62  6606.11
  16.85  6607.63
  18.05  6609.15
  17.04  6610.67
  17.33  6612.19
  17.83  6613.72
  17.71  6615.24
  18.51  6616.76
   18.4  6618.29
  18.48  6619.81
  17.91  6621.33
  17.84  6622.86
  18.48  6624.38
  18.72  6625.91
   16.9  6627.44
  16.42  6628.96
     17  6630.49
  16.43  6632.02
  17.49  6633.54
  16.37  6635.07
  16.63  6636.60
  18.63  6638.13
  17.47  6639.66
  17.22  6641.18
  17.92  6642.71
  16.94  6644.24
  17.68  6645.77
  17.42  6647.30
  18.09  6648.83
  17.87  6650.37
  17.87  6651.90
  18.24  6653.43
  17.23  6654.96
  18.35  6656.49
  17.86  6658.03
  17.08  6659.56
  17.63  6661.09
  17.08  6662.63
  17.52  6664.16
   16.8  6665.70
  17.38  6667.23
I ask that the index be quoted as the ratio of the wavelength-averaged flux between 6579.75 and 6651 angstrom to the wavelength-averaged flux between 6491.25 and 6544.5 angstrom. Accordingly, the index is 1.31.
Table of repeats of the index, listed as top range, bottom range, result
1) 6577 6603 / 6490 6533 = 1.87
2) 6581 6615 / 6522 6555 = 1.31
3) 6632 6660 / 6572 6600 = 0.57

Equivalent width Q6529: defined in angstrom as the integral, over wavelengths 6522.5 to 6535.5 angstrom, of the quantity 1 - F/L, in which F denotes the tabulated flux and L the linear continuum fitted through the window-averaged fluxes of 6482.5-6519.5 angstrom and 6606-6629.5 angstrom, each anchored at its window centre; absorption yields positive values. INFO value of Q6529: 0.0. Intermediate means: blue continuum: 17.2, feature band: 17.3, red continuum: 17.8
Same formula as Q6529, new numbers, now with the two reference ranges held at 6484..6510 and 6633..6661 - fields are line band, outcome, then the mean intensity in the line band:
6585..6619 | -4.2 angstrom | 19.6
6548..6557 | -4.5 angstrom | 26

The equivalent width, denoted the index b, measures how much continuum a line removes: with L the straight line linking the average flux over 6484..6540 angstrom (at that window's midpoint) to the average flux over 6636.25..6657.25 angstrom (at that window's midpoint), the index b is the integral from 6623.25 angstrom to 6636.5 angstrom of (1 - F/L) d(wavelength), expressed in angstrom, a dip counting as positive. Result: 0.3 angstrom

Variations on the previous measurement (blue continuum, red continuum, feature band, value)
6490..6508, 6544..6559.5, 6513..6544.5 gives 7.6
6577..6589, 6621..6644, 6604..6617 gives 5.7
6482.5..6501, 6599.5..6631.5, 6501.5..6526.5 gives -0.5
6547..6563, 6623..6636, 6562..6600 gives -0.4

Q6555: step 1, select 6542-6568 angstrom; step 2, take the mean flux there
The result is 53.9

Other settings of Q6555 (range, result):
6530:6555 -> 22.3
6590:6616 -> 17.3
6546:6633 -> 32.7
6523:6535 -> 17.1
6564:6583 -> 35.9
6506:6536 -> 17.5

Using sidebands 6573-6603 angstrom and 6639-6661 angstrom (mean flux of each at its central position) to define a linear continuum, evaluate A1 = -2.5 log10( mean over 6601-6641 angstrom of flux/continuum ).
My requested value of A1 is 0.31 mag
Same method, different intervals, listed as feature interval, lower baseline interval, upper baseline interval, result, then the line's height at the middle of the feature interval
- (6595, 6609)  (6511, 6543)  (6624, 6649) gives 0.00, 17.4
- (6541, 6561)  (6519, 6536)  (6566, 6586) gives -0.12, 26.7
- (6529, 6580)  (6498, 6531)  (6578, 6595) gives -0.20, 29.6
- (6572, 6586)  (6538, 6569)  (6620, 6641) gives -0.16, 37.9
